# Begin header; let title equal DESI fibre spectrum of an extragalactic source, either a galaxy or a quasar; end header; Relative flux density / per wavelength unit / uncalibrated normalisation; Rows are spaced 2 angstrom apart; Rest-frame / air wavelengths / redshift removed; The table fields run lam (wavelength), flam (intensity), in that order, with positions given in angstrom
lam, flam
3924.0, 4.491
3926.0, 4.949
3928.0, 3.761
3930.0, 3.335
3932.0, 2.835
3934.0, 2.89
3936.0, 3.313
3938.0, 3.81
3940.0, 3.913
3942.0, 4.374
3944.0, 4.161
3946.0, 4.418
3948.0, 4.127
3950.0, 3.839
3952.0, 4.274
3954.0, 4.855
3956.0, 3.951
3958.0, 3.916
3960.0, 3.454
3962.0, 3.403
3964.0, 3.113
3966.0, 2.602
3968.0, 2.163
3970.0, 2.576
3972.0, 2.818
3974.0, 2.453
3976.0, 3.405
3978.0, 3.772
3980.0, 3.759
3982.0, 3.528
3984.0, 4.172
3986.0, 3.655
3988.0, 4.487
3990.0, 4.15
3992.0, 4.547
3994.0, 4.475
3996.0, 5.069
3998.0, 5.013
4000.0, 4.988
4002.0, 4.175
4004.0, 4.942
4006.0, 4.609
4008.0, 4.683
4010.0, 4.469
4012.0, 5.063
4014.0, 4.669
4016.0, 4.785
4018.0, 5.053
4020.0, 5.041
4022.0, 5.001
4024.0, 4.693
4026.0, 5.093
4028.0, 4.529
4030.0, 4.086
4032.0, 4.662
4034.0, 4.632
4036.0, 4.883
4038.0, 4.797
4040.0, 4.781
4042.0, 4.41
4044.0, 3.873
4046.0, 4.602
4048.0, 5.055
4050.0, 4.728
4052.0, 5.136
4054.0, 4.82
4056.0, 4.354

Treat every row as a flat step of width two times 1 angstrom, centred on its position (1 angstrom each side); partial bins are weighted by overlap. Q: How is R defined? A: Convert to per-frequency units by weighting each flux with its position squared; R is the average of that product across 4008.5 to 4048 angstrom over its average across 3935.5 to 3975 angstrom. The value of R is 1.36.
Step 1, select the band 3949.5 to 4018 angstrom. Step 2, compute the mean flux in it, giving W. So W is 4.01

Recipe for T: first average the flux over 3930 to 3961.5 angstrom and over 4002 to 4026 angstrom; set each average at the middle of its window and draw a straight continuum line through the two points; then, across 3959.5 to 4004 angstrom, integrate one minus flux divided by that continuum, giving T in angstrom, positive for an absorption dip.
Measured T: 6.4 angstrom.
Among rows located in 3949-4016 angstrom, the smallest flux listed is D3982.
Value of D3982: 2.163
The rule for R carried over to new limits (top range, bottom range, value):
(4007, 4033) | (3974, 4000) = 1.17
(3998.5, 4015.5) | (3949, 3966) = 1.28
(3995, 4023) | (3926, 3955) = 1.28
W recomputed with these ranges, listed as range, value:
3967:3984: 3.12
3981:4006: 4.44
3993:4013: 4.75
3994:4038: 4.76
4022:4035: 4.65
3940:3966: 3.93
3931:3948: 3.74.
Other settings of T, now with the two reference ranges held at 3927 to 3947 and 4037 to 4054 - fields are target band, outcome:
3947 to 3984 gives 4.4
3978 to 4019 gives -2.3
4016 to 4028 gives -1.2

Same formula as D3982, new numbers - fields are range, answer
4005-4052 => 3.873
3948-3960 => 3.454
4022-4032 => 4.086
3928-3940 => 2.835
